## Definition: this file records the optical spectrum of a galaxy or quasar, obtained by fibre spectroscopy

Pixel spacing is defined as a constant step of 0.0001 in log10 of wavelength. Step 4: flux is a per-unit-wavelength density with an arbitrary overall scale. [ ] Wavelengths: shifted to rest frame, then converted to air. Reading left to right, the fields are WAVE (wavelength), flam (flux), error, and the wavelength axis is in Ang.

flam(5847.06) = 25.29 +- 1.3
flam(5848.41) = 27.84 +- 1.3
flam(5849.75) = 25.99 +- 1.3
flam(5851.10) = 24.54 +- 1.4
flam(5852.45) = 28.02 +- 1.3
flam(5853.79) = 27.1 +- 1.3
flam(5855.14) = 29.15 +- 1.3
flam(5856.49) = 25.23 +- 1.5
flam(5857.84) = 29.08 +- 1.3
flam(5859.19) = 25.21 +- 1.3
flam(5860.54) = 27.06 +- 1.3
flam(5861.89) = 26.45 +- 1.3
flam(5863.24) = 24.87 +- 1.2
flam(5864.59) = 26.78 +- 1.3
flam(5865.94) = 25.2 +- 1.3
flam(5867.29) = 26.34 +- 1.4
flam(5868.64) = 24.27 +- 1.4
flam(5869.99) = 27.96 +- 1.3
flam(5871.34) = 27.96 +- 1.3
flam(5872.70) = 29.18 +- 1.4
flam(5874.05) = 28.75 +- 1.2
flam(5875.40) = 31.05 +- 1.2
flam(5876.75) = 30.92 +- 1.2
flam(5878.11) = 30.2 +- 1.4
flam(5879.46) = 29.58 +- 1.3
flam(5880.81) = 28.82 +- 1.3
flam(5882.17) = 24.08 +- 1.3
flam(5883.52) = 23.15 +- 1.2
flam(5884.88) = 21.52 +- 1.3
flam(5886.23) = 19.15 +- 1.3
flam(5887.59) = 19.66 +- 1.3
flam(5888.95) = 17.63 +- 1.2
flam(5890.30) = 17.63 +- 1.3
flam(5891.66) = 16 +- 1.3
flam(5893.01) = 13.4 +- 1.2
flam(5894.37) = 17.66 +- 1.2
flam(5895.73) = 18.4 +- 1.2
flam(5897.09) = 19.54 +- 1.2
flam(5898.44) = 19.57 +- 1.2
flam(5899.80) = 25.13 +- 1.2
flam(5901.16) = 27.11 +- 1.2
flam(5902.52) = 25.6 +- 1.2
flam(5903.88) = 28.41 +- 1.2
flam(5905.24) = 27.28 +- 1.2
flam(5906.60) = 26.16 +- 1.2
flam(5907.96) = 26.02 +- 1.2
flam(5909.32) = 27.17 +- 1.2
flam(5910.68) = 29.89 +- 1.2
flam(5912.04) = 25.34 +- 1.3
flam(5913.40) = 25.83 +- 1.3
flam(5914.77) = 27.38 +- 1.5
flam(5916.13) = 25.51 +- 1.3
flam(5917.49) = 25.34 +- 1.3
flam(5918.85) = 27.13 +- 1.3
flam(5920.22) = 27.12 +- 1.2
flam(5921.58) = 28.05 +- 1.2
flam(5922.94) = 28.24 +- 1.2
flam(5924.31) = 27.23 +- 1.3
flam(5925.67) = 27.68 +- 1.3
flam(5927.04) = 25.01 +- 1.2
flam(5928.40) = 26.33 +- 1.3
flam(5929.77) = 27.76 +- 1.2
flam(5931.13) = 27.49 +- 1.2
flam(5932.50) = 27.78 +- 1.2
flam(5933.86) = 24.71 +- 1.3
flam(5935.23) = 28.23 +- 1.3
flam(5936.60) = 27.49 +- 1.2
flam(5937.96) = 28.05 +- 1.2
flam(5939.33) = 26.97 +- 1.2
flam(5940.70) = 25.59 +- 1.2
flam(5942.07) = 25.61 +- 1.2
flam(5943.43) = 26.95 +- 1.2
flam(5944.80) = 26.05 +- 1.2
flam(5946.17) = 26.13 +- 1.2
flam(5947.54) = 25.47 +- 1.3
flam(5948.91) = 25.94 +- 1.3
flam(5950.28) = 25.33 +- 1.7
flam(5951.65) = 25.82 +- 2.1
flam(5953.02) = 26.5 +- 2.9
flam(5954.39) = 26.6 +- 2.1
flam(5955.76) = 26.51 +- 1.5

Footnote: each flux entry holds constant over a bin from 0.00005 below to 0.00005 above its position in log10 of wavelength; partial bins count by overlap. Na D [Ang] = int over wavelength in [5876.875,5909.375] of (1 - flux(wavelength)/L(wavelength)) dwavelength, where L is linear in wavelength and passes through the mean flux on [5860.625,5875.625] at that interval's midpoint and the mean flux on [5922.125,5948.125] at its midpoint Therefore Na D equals 4.9 Ang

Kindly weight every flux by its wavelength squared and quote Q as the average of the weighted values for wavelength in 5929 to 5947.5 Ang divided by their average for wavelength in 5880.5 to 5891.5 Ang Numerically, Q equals 1.3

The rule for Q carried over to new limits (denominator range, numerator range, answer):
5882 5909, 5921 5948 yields 1.25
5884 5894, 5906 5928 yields 1.51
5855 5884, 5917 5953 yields 1.00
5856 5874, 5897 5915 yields 0.99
